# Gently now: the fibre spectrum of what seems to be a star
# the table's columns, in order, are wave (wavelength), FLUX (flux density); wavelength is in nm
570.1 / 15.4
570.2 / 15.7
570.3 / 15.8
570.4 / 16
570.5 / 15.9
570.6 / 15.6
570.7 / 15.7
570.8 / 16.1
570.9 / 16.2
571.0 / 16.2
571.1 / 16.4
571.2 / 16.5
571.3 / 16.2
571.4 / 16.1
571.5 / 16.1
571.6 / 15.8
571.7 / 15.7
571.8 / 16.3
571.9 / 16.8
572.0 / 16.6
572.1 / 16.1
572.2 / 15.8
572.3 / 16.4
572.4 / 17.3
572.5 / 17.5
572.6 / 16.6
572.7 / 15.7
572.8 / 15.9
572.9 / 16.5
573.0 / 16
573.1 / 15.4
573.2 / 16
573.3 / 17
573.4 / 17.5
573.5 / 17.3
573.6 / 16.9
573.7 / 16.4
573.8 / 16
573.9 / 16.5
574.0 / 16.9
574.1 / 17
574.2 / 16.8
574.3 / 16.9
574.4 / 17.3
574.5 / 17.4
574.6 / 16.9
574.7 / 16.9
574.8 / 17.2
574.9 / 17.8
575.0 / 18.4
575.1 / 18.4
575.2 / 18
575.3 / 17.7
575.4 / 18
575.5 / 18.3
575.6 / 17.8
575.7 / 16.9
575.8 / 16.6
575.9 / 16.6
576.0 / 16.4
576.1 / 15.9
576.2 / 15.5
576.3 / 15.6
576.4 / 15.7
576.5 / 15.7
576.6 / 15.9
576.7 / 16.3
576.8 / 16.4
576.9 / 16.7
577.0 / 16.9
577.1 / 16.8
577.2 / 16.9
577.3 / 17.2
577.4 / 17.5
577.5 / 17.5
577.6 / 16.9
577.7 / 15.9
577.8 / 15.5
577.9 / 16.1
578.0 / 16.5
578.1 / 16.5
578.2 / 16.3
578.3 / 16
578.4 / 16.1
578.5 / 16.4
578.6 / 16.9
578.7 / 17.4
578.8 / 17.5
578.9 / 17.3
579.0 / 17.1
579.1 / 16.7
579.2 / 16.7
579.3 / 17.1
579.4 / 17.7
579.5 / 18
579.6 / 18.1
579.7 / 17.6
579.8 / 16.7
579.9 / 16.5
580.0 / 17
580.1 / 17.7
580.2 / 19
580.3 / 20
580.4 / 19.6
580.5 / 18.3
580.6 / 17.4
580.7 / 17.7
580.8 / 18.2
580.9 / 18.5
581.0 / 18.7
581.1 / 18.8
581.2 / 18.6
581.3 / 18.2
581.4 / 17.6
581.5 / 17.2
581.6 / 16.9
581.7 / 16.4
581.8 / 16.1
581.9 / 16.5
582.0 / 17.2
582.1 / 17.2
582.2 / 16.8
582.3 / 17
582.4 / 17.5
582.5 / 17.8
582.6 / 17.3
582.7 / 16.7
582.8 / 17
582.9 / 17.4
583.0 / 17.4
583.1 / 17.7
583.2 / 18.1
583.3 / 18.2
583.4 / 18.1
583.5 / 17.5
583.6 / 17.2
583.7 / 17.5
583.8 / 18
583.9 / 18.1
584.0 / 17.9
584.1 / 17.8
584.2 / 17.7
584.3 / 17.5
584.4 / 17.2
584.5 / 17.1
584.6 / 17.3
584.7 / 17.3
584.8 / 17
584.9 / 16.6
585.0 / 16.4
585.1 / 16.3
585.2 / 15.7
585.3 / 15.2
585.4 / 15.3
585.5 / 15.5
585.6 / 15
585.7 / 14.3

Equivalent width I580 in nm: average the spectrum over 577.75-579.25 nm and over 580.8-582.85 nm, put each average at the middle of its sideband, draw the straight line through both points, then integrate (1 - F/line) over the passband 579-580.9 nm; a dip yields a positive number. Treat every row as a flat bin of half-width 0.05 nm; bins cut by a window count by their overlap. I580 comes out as -0.09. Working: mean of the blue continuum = 16.6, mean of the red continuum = 17.4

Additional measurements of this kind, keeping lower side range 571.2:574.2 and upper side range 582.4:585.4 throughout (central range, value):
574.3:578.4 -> -0.03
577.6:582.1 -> -0.10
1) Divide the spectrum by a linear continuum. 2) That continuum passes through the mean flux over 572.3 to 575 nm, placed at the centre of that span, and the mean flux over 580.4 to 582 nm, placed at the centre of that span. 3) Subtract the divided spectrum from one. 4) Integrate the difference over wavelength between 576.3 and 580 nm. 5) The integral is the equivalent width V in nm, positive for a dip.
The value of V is 0.13 nm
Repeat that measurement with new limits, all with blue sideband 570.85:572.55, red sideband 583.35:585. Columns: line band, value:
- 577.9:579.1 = 0.02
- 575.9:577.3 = 0.04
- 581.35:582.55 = 0.02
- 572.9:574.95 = -0.03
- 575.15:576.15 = -0.03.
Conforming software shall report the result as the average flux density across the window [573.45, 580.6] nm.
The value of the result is 17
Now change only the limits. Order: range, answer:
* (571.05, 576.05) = 16.8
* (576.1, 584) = 17.2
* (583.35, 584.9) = 17.5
